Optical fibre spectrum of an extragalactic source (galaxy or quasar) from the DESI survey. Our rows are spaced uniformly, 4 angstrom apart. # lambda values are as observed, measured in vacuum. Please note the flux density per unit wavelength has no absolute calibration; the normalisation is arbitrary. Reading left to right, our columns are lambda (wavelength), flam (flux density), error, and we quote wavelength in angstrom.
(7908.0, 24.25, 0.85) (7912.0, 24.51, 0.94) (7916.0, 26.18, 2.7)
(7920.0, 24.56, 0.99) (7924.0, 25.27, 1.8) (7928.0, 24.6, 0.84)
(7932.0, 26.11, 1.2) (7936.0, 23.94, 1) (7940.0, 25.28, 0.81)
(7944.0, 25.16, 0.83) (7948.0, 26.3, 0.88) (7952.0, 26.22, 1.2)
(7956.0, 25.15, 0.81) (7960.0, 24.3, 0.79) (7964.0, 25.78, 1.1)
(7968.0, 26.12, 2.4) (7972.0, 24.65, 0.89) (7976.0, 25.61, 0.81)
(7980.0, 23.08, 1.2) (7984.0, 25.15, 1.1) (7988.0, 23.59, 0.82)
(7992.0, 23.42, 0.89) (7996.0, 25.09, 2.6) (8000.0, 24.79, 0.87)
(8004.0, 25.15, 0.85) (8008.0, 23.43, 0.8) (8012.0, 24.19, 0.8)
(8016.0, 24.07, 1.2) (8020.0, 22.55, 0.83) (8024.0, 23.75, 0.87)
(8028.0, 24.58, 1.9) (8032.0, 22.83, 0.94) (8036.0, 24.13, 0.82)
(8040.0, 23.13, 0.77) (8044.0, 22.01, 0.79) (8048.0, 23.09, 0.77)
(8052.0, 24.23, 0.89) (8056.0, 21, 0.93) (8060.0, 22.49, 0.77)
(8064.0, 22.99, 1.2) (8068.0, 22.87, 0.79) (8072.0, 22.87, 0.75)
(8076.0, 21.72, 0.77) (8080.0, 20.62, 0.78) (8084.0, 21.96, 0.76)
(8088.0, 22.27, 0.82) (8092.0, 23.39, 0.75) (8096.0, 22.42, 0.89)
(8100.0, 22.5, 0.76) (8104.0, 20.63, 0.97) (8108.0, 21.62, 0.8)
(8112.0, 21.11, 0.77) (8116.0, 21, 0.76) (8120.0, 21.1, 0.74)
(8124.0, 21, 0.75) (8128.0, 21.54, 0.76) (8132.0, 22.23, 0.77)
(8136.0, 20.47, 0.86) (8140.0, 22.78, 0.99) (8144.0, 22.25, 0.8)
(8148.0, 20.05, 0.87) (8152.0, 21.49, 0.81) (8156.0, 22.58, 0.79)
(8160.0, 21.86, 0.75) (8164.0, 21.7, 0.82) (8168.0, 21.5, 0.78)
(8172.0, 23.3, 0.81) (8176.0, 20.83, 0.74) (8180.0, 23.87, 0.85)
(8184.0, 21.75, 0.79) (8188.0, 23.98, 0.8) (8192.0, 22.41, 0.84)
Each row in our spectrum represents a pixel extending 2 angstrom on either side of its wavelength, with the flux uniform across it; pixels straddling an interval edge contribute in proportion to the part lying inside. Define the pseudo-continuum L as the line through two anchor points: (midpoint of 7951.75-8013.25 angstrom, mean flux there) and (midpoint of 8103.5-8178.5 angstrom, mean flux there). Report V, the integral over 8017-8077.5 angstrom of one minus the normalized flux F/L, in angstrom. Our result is 1.14 angstrom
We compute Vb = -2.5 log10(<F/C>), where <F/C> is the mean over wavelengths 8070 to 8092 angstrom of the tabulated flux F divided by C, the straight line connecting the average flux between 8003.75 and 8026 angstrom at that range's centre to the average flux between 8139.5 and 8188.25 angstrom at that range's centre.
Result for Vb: 0.05 mag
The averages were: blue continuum 23.8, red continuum 22.1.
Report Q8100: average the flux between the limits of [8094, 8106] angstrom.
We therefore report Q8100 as 21.8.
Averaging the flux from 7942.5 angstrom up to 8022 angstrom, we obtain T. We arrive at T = 24.7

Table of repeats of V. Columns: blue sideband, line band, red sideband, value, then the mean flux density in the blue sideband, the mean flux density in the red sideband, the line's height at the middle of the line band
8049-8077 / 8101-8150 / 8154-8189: 2.5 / 22.6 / 22.3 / 22.5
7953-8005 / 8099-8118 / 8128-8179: 1.1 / 24.8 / 21.8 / 22.6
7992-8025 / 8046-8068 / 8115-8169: 0.4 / 24.1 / 21.6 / 23.2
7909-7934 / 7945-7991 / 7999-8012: -0.6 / 25.2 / 24.4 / 24.7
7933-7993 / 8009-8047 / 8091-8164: 0.3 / 25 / 21.6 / 23.7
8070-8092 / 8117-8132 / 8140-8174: 0.4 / 22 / 21.9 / 22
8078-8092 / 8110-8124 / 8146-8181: 0.5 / 21.9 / 21.9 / 21.9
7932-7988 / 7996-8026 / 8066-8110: -0.2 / 25.1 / 22.1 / 23.9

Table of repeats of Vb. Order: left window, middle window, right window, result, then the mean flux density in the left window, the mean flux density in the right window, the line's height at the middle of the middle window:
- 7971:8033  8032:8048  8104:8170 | 0.016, 24.1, 21.5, 23.4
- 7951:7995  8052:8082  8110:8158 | 0.031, 24.8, 21.5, 22.9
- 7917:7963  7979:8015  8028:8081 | -0.012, 25.2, 22.7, 24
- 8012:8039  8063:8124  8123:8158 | 0.028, 23.7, 21.6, 22.5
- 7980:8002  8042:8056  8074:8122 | 0.003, 24.3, 21.7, 22.9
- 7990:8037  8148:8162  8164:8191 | 0.048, 24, 22.5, 22.7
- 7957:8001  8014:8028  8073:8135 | 0.003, 24.7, 21.7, 23.7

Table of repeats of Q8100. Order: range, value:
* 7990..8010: 24.4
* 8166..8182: 22.4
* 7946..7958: 25.9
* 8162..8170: 21.6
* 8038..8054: 23.1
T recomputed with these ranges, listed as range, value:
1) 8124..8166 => 21.7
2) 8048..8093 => 22.4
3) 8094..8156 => 21.5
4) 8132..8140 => 21.5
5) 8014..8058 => 23.2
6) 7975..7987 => 24.4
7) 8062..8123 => 21.9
